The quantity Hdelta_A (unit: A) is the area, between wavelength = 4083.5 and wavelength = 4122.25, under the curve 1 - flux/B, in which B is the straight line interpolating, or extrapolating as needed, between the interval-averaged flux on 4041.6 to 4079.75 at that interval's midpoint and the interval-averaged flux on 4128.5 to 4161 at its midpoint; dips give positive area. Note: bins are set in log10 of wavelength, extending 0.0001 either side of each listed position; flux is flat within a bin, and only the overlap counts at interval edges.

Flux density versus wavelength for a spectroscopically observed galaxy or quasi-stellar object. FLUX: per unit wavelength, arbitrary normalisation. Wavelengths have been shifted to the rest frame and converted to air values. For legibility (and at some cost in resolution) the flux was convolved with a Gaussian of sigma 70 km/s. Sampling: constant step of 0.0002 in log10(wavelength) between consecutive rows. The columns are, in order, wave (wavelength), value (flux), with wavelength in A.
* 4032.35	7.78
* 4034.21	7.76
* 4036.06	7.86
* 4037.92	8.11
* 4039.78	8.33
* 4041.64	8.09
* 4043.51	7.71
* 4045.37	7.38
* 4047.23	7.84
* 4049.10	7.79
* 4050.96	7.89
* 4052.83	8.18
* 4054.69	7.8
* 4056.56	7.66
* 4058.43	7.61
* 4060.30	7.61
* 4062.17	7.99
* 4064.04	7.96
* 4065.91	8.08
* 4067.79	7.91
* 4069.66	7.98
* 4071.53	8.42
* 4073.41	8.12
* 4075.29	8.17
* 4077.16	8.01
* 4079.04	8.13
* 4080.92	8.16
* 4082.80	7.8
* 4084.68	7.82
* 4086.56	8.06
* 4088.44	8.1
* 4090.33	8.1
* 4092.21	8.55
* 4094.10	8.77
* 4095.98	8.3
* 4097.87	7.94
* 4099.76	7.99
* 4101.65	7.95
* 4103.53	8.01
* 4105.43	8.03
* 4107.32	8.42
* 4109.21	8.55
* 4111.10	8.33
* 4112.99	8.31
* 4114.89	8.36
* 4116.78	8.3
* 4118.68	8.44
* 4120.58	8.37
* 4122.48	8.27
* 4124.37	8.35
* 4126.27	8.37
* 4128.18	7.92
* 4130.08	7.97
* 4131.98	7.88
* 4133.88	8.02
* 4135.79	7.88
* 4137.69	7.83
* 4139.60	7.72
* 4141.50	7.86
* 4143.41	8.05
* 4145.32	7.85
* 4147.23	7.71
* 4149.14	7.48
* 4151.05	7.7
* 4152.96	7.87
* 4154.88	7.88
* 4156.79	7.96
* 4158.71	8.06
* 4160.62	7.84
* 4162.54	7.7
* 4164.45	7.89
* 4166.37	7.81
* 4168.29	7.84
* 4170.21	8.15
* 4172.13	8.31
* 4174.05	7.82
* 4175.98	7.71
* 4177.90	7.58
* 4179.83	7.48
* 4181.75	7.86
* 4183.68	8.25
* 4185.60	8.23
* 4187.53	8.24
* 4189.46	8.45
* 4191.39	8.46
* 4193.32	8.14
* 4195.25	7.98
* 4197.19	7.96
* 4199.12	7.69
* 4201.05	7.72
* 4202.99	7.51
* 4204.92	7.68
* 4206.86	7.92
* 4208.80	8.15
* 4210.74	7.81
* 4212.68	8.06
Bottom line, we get -1.7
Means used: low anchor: 7.91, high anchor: 7.86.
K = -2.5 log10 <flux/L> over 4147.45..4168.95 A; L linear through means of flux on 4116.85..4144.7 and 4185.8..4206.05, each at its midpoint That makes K 0.03 mag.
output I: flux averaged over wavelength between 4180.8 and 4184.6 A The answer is 8.05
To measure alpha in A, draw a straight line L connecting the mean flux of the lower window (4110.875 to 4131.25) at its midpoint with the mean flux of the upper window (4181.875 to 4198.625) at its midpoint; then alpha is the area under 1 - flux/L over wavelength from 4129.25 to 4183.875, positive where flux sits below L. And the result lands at 2.4 A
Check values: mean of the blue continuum 8.26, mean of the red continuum 8.18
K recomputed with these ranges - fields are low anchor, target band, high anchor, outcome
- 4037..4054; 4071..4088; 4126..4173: -0.02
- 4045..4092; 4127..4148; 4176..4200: 0.01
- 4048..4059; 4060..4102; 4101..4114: -0.01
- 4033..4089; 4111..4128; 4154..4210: -0.05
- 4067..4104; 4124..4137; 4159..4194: 0.00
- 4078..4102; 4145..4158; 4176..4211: 0.03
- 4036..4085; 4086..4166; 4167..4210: -0.02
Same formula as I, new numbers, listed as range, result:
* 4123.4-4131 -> 8.15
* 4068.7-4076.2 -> 8.17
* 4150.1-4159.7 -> 7.89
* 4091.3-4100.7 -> 8.3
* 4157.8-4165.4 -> 7.88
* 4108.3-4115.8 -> 8.39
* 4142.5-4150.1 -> 7.77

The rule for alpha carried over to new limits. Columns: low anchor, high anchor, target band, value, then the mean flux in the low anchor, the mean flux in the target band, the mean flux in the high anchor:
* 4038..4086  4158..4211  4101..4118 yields -0.68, 7.94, 8.26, 7.94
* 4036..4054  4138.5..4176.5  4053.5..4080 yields -0.19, 7.92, 7.96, 7.86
